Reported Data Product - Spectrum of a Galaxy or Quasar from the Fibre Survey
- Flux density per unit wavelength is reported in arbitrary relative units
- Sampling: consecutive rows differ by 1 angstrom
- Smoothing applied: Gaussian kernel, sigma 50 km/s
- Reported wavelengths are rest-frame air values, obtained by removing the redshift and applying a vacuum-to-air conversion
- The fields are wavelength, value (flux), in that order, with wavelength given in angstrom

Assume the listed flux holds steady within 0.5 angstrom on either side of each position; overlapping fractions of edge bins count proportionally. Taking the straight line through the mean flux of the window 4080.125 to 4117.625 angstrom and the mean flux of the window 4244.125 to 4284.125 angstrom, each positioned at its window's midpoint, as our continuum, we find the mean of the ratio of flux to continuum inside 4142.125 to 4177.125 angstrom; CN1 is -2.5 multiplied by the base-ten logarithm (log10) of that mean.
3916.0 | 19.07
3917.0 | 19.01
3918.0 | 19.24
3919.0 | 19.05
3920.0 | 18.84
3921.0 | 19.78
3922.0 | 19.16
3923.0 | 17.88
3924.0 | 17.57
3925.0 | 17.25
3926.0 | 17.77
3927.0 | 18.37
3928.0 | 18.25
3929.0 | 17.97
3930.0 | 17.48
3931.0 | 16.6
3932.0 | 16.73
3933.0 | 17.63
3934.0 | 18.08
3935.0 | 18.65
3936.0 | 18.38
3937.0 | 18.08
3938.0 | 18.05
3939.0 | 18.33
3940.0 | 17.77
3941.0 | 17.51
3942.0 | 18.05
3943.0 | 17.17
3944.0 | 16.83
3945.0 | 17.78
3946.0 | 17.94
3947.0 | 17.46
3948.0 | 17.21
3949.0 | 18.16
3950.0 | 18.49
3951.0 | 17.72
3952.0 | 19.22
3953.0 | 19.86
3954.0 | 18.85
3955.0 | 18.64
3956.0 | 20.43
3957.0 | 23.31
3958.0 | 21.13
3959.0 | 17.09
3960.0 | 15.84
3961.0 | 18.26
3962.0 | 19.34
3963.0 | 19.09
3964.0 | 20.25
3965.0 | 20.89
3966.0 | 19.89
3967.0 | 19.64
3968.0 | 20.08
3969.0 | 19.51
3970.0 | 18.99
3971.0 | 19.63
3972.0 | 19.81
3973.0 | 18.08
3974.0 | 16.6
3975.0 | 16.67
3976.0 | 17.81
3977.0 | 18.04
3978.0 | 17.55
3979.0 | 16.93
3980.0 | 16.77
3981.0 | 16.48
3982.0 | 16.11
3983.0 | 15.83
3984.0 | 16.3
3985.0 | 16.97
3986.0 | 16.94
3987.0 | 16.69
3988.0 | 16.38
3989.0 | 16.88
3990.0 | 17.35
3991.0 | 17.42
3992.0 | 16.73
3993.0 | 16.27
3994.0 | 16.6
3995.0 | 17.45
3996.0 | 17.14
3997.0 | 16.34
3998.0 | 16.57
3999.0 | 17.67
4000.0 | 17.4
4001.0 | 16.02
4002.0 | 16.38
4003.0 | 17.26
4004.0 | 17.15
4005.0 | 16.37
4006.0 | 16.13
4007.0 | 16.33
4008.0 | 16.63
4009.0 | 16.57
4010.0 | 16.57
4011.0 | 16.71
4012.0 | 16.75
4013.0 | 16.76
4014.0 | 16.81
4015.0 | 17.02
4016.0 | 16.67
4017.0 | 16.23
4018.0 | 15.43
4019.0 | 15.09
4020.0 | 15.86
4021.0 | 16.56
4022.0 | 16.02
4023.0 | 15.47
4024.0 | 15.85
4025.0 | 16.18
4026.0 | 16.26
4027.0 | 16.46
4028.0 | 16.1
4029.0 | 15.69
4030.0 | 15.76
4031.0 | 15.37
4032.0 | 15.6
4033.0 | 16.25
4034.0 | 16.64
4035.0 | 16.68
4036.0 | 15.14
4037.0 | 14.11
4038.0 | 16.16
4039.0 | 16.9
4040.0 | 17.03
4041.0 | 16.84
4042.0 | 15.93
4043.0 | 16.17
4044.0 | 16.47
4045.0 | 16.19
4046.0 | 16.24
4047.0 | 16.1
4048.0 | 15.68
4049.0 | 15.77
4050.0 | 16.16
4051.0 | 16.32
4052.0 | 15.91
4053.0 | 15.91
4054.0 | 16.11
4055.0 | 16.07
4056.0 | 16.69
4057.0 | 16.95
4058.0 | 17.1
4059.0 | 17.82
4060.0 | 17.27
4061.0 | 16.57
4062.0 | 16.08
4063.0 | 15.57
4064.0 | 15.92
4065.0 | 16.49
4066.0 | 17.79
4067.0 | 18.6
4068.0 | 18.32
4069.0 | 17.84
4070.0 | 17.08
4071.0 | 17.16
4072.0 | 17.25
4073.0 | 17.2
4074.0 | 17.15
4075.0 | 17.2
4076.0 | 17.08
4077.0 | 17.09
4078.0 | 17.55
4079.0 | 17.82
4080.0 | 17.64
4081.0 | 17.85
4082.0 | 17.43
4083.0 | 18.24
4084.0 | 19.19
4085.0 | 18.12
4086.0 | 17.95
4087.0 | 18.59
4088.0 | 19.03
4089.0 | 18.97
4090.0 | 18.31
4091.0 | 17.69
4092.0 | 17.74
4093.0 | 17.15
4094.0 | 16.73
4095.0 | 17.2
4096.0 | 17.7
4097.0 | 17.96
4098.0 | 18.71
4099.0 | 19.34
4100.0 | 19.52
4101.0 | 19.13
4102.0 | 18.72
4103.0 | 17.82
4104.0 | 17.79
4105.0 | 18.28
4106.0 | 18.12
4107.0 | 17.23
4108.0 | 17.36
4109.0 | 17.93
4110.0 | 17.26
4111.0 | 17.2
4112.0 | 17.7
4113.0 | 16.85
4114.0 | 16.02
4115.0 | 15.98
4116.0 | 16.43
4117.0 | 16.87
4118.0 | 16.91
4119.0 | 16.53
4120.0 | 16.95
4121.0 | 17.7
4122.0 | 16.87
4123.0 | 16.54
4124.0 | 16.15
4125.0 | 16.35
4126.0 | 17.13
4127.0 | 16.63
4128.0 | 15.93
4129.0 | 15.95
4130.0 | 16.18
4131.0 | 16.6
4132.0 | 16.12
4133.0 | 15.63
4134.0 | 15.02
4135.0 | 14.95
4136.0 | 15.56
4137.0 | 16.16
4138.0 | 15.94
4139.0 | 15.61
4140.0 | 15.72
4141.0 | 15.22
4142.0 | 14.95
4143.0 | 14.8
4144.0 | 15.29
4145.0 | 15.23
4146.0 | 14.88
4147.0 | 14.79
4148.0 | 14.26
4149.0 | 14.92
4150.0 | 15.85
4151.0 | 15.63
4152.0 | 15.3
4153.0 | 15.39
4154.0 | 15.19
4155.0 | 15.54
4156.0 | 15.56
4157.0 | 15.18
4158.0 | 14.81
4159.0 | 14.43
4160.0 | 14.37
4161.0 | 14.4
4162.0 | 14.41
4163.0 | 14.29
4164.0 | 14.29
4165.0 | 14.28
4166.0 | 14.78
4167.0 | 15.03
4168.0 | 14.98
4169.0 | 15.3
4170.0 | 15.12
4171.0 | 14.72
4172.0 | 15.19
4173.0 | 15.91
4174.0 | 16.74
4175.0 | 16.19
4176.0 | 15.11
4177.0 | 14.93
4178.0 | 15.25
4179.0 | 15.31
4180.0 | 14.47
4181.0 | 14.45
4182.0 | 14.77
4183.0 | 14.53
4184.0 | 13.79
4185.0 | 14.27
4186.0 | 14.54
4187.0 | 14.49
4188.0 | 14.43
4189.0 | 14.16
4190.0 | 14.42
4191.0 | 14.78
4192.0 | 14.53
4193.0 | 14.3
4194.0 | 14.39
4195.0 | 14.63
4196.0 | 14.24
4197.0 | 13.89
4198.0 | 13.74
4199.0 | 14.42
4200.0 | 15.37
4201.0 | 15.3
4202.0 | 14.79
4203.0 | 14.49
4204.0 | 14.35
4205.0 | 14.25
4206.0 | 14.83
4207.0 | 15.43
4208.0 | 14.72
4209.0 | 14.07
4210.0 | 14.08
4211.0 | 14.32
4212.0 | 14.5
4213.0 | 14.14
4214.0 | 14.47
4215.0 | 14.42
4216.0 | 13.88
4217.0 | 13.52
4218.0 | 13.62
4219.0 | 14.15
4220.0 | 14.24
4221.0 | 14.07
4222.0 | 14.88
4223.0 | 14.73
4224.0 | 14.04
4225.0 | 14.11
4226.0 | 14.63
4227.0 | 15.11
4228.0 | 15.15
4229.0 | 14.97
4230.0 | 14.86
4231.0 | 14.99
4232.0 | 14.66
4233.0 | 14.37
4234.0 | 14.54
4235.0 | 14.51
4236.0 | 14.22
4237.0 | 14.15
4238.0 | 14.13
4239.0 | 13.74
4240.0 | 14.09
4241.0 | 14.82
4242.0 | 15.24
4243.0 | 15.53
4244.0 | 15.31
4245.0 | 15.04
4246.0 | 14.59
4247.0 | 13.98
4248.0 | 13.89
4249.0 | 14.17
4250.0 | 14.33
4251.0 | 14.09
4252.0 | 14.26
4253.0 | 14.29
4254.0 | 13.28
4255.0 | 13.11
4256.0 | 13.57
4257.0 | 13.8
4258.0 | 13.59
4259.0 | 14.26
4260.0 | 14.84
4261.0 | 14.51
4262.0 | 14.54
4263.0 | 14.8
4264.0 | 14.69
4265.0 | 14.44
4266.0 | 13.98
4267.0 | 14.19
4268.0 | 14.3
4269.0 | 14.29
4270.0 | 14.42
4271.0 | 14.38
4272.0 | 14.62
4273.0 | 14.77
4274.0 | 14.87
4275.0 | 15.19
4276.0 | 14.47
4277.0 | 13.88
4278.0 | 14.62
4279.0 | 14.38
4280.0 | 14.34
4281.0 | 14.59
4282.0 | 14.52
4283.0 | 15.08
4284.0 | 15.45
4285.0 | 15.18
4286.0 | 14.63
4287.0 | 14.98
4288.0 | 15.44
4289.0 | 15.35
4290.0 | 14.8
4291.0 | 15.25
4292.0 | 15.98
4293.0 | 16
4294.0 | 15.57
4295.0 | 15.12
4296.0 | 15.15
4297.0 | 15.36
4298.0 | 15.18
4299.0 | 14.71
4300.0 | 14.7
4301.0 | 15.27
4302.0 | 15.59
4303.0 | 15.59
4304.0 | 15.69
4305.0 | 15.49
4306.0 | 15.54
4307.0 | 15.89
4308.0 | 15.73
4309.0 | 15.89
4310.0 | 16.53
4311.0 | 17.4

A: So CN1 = 0.103 mag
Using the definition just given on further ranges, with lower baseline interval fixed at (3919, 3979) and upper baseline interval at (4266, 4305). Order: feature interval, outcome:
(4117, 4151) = 0.04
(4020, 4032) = 0.11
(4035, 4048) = 0.09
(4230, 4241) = 0.08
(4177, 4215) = 0.10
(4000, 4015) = 0.07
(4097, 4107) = -0.10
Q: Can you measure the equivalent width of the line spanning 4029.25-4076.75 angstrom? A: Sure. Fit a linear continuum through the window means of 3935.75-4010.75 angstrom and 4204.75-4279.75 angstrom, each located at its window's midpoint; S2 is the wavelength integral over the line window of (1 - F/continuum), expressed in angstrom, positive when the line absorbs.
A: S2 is 0.7 angstrom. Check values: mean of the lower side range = 17.8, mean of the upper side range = 14.4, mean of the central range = 16.5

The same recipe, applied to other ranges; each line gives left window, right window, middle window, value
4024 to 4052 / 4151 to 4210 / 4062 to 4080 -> -1.65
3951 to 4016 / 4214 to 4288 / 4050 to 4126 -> -4.41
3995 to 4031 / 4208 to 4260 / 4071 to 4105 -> -4.89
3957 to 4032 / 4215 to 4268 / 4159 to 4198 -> 0.93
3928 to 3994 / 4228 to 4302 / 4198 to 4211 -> 0.58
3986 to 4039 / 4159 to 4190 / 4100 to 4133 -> -3.60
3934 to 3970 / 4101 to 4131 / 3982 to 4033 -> 4.75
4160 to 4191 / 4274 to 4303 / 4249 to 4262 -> 0.82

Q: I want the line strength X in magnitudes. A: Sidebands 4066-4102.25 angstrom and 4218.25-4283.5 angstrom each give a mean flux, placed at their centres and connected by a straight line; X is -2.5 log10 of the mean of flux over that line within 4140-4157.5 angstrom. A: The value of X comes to 0.10 mag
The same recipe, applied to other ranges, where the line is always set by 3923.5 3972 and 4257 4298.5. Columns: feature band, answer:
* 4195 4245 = 0.07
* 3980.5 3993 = 0.09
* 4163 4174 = 0.07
